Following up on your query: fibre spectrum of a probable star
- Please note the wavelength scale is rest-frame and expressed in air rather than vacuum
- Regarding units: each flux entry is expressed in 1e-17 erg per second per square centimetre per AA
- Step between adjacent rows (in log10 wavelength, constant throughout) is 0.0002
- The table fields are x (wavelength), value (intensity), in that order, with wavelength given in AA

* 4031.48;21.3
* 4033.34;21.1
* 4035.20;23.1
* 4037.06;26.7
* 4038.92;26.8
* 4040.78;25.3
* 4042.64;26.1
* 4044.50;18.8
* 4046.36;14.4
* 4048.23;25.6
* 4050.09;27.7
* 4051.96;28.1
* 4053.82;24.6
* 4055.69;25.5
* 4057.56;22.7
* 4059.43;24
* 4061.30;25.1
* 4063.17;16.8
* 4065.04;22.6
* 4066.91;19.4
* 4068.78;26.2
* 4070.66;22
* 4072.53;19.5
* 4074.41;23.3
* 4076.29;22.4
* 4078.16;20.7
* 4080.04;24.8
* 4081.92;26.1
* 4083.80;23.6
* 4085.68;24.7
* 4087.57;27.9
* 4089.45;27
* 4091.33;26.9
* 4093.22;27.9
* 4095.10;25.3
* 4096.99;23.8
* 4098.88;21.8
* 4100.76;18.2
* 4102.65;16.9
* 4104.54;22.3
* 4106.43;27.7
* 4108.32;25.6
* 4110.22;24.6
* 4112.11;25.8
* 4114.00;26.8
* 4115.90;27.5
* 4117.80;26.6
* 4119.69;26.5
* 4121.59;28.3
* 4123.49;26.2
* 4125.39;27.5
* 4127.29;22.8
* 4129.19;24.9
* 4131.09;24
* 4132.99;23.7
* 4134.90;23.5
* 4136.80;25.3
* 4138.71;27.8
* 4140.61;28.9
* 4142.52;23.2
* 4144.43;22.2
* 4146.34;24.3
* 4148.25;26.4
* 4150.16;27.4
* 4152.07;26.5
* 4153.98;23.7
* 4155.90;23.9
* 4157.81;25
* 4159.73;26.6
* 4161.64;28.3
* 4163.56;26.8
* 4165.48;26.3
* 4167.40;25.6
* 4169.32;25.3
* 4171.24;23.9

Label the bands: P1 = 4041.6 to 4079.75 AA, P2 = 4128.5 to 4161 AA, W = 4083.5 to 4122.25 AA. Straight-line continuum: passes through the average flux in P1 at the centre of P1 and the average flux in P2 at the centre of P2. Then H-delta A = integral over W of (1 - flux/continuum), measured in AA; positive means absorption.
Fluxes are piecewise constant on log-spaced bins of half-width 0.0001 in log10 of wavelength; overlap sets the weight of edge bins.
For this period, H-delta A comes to -1.7 AA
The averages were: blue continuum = 22.8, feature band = 25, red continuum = 25.2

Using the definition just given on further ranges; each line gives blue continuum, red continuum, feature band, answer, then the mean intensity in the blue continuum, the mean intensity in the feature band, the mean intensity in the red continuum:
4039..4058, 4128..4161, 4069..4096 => 0.0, 24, 24.5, 25.2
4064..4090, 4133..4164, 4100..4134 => -0.2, 23.5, 24.8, 25.5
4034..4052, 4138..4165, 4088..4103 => 0.6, 24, 23.9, 25.8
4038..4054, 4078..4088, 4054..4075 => 1.6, 24.1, 22.5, 24.8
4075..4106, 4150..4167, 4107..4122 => -1.1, 23.8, 26.4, 26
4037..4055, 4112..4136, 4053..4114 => 3.2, 24.3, 23.7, 25.7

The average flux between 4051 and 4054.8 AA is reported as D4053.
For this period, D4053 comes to 26.3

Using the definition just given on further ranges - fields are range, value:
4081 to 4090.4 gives 25.9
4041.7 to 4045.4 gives 22.5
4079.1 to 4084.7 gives 24.8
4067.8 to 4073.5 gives 22.5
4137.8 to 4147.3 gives 25.3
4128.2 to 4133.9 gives 24.2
